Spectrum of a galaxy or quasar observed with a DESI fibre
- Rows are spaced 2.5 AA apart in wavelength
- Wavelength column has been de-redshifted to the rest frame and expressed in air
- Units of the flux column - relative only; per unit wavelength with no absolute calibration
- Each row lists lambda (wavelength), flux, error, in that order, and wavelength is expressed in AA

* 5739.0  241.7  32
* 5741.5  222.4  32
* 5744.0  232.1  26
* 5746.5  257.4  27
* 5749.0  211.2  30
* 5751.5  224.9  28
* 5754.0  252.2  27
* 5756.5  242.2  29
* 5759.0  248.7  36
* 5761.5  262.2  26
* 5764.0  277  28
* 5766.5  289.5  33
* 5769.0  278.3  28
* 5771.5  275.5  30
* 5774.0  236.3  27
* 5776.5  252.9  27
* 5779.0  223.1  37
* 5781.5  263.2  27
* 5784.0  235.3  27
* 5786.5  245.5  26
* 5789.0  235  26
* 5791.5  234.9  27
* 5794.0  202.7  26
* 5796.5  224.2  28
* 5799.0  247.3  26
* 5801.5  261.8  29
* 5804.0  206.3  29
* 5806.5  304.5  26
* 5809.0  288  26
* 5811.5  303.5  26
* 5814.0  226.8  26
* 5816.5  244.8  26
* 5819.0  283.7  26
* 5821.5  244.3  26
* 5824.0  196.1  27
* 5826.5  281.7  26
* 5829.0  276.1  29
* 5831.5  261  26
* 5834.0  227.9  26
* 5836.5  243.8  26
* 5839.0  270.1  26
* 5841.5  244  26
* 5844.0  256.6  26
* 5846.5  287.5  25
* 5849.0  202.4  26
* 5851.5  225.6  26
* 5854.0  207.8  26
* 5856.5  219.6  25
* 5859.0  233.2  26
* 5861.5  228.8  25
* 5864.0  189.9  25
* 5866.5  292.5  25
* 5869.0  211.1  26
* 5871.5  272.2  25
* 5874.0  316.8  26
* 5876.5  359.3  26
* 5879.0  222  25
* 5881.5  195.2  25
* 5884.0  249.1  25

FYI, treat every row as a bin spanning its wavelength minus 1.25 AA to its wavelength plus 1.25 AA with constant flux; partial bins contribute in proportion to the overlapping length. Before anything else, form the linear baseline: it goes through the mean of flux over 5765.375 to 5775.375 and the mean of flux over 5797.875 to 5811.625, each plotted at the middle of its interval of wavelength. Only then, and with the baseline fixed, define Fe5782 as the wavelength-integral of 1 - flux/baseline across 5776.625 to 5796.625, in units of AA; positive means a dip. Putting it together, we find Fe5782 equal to 2.5 AA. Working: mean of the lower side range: 269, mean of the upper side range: 266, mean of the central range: 235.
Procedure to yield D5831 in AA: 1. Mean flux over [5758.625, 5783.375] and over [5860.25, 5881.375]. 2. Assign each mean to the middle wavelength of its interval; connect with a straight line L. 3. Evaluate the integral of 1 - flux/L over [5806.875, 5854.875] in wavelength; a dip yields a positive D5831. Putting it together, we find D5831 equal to 1.2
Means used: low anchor 260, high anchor 258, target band 252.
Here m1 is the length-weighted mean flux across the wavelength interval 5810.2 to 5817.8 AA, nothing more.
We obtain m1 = 259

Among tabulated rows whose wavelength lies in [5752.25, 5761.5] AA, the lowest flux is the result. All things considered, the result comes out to 242.2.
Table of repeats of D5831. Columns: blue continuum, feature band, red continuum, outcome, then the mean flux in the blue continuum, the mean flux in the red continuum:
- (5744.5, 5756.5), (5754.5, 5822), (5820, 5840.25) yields -2.80 AA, 237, 251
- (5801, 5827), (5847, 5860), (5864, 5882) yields 2.02 AA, 258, 265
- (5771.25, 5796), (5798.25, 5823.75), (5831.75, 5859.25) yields -2.14 AA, 239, 239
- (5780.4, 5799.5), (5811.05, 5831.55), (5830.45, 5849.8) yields -0.92 AA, 235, 250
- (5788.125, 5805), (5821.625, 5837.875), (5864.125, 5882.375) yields -0.18 AA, 231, 264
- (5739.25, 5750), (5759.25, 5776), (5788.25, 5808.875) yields -2.21 AA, 232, 242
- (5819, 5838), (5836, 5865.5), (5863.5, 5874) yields 2.08 AA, 250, 254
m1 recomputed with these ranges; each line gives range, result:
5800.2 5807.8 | 258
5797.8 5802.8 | 254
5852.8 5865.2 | 216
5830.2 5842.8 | 249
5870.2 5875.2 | 293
